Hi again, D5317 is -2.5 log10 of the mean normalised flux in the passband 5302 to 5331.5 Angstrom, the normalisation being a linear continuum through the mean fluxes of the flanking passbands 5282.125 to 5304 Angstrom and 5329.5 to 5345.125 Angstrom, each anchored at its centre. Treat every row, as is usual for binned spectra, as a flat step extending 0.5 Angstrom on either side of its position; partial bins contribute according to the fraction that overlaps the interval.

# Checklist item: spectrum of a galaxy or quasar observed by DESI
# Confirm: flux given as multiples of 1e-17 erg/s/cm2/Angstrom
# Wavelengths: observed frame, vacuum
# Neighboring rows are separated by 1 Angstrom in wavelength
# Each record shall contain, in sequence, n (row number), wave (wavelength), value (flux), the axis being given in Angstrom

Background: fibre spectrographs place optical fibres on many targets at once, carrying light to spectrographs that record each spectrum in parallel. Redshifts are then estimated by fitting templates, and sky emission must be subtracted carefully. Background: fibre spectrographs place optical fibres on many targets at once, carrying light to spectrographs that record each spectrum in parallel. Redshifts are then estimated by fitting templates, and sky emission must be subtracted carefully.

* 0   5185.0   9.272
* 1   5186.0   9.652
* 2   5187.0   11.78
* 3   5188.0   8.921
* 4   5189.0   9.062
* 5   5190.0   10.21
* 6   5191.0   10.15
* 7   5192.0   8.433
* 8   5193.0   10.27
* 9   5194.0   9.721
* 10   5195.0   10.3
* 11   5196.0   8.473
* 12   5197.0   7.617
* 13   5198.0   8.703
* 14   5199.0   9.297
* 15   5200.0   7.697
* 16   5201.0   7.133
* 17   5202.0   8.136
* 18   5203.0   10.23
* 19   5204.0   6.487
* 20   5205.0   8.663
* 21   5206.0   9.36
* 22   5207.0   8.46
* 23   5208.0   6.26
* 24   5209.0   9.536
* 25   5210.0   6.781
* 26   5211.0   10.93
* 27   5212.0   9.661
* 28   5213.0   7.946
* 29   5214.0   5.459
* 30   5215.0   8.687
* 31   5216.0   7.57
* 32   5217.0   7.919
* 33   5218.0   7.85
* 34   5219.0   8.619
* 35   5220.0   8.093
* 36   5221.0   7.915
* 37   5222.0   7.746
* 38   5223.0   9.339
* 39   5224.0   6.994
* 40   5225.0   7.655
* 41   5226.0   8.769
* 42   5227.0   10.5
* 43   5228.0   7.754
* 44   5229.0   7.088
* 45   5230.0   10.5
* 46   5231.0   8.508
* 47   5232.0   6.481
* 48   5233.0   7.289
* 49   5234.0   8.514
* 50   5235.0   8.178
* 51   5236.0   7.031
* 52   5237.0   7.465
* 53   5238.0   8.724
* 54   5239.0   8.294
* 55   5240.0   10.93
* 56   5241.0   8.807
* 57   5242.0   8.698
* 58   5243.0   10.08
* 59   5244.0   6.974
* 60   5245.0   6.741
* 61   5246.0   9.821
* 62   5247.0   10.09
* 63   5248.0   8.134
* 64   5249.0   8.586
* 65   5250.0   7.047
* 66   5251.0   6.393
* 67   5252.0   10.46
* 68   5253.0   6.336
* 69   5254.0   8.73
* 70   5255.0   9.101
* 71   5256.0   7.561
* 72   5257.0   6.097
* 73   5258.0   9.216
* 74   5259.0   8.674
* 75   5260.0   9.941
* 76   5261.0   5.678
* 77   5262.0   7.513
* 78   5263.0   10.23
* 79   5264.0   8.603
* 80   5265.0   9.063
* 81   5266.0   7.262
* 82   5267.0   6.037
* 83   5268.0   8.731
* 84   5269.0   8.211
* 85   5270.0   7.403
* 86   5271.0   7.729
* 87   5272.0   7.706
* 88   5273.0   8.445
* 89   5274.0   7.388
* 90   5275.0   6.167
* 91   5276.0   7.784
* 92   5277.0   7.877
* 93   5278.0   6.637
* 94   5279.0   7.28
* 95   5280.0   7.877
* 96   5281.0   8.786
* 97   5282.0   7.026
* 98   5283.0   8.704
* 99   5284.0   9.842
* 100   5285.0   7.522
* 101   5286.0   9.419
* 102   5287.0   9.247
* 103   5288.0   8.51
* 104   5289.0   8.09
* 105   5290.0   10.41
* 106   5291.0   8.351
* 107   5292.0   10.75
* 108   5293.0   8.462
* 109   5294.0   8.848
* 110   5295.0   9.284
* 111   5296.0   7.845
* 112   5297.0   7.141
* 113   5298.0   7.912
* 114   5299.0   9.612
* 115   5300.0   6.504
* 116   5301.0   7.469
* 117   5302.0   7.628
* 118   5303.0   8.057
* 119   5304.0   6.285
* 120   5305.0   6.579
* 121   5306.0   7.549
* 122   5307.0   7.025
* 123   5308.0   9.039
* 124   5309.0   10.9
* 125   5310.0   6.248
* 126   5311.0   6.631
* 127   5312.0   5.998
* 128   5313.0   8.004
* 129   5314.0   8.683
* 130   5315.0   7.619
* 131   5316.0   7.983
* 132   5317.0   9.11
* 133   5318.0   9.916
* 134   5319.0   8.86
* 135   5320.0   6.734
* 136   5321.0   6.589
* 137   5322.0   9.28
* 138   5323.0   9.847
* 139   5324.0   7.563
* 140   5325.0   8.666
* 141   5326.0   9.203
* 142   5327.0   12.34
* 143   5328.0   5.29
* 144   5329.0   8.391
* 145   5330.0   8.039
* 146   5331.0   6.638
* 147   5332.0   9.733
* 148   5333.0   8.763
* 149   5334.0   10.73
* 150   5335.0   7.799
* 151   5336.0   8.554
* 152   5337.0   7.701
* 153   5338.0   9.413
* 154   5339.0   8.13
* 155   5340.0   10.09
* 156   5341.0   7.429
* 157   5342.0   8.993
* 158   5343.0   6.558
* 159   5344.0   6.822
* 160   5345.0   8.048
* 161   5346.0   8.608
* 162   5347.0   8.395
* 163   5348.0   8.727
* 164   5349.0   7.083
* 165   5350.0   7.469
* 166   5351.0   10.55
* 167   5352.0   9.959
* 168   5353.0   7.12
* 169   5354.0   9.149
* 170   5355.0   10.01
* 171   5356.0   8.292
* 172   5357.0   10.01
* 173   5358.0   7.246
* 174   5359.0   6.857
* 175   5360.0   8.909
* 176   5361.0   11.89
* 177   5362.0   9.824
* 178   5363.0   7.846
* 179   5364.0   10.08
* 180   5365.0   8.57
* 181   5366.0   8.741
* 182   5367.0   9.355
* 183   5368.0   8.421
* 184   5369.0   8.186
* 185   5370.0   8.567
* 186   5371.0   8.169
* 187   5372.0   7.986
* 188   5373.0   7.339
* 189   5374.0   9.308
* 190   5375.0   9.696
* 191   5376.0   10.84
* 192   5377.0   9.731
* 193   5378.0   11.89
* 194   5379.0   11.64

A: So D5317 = 0.050 mag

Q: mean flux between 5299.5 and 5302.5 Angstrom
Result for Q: 7.2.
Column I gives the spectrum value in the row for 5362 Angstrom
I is 9.824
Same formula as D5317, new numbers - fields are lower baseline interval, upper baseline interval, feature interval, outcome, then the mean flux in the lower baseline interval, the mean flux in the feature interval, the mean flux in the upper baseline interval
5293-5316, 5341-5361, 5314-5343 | -0.05 mag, 7.79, 8.52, 8.42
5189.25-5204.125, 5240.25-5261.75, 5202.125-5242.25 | 0.04 mag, 8.92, 8.29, 8.27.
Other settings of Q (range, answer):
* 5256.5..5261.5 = 7.92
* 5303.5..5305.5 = 6.43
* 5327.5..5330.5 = 7.24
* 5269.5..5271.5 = 7.57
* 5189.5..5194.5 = 9.76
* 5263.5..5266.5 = 8.31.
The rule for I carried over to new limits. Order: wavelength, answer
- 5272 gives 7.706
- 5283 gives 8.704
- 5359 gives 6.857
